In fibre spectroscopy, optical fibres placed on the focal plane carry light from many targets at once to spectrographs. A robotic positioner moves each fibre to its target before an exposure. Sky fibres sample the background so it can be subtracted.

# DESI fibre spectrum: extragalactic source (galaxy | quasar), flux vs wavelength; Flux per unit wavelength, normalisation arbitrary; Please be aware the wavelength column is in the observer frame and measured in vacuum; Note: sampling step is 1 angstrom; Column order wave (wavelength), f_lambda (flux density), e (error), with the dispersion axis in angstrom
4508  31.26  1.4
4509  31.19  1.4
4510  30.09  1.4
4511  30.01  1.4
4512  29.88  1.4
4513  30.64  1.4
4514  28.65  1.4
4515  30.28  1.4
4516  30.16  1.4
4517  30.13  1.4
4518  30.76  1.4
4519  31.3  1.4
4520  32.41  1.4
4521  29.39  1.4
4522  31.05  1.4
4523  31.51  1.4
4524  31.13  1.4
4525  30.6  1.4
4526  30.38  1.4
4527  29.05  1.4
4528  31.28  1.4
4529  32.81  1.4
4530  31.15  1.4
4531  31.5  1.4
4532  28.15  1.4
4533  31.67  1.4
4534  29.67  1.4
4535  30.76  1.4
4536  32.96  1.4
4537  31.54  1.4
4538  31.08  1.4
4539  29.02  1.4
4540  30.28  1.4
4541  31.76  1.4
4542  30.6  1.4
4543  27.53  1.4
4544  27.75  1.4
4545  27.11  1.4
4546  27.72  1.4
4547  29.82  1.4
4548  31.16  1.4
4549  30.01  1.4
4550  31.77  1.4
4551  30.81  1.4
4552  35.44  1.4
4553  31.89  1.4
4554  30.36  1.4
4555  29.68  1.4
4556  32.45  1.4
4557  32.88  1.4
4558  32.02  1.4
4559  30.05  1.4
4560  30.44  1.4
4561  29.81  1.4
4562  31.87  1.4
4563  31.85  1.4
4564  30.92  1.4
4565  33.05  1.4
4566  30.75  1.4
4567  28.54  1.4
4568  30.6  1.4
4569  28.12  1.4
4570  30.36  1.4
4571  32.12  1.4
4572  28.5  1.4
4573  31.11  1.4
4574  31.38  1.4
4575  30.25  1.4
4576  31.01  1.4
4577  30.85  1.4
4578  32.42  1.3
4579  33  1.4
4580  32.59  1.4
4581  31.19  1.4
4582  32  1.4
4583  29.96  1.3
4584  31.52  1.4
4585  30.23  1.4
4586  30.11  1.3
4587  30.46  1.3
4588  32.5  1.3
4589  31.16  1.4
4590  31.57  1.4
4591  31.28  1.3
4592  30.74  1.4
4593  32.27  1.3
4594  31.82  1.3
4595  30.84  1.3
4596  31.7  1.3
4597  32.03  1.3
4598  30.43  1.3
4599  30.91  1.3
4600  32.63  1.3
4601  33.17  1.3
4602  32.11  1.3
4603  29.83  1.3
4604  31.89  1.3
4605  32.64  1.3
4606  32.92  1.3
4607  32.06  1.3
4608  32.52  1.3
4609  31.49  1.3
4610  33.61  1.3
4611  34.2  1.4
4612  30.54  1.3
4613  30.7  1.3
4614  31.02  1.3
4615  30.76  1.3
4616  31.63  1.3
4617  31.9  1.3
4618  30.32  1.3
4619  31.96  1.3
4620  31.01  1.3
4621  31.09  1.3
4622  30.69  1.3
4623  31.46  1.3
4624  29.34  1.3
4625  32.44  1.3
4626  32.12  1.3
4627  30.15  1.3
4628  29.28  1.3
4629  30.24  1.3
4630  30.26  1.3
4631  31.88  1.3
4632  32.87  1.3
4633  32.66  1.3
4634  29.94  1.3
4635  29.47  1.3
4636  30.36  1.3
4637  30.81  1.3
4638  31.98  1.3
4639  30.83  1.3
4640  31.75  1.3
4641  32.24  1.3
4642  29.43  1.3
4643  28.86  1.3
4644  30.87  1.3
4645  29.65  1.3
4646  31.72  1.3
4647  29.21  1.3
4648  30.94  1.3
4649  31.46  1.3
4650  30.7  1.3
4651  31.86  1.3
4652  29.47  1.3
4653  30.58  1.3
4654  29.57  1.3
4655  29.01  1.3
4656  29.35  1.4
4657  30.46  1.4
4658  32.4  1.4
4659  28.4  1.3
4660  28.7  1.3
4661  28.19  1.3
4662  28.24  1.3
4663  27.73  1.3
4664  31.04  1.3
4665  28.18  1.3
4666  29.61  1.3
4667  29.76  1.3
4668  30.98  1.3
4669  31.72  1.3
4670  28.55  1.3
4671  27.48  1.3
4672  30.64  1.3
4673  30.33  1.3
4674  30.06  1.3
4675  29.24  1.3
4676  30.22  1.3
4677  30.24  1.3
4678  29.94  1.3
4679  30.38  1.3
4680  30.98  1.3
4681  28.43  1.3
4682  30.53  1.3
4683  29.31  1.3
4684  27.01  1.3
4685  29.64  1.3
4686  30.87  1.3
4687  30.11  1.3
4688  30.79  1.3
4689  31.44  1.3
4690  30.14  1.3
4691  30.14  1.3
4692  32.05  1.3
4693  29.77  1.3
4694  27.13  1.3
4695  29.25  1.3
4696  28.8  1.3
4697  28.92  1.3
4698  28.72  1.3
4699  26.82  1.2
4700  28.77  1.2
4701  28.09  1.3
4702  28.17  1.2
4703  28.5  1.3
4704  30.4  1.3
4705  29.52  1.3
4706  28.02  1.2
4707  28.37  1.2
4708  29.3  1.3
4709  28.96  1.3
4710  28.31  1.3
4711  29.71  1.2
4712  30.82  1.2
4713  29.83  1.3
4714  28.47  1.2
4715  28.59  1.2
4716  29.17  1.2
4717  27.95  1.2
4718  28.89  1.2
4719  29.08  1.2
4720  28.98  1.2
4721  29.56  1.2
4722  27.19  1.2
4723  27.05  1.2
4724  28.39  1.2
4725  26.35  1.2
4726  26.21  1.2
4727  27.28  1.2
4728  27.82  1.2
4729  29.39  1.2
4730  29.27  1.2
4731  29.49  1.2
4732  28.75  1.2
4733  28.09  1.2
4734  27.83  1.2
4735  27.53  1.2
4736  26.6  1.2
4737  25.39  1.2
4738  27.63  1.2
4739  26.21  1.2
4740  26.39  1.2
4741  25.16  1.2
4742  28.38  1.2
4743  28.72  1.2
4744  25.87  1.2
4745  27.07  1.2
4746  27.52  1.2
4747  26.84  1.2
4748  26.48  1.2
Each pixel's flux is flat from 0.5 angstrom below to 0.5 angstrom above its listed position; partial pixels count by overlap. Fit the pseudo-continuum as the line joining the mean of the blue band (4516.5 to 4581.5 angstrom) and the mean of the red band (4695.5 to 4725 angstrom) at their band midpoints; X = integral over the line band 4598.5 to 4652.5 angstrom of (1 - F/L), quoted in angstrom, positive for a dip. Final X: -2.6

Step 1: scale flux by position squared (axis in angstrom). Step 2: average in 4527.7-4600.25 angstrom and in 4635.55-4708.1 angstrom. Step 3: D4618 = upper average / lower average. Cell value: 1.0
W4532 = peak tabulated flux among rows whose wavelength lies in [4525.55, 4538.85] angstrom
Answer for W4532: 32.96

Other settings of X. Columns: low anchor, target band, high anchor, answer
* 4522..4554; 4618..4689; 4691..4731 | -2.3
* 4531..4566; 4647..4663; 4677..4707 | -0.1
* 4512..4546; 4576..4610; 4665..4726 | -1.9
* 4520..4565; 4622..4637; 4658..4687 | -0.5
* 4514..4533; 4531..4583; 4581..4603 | 0.4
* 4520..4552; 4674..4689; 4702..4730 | -0.5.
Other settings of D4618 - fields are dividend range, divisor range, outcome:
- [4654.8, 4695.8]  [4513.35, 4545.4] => 1.04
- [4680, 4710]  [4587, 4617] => 0.96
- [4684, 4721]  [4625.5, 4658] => 0.98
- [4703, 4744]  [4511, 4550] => 1.01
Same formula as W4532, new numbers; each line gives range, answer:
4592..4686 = 34.2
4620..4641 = 32.87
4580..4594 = 32.59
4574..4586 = 33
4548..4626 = 35.44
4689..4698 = 32.05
